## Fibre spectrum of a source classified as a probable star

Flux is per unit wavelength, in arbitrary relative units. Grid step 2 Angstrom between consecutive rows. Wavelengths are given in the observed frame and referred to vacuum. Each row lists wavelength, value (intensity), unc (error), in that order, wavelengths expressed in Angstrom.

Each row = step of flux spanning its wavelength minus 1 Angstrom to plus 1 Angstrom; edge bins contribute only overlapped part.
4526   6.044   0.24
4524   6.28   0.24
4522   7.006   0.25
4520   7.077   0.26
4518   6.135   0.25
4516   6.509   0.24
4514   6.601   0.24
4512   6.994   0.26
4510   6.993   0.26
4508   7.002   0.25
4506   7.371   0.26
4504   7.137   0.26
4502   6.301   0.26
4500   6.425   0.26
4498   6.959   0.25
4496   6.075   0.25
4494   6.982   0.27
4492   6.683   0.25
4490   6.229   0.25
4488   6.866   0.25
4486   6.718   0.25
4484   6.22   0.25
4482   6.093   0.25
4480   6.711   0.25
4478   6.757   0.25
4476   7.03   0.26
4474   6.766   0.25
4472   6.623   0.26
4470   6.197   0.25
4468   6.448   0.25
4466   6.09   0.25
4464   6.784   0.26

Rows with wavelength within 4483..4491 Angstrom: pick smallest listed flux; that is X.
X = 6.22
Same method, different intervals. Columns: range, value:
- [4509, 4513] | 6.993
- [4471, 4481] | 6.623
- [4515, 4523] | 6.135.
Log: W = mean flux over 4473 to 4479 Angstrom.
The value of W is 6.85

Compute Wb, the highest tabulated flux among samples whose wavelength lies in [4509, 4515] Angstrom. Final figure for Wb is 6.994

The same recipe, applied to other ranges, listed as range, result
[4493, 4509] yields 7.371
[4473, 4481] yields 7.03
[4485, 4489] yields 6.866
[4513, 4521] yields 7.077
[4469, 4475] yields 6.766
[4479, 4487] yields 6.718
